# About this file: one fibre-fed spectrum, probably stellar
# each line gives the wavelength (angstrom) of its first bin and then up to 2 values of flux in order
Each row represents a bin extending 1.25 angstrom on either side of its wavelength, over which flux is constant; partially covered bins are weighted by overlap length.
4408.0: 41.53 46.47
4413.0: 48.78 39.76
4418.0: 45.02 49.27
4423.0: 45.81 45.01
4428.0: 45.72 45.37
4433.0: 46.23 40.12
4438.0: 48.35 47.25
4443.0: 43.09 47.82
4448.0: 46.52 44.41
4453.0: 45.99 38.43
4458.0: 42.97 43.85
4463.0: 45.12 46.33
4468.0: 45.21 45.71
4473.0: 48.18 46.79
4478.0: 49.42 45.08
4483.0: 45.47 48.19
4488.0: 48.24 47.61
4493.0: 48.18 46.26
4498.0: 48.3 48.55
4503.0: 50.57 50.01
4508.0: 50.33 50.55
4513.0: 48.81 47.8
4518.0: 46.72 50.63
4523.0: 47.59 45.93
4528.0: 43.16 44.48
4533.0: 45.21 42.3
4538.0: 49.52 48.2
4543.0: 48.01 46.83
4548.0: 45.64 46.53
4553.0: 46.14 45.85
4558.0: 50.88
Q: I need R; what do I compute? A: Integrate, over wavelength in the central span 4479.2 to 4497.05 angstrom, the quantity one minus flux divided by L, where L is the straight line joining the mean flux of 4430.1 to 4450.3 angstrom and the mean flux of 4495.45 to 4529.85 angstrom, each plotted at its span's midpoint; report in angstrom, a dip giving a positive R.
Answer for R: 0.1 angstrom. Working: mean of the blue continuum 45.5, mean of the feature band 47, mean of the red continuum 48.2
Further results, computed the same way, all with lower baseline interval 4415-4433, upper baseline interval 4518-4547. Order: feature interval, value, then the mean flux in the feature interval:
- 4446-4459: 0.5 angstrom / 43.9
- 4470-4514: -1.9 angstrom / 48.2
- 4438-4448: -0.2 angstrom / 46.4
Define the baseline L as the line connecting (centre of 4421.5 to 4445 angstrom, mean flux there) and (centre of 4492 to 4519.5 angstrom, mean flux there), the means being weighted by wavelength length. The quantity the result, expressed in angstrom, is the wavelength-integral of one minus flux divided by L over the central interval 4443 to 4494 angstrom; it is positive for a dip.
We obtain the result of 1.2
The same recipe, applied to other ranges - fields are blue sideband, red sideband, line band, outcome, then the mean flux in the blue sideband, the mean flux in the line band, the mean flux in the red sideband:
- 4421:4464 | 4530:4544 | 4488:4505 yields -0.96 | 44.9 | 48.3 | 46.4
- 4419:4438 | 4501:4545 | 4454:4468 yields 0.82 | 45.6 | 43.6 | 47.6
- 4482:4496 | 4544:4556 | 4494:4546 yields -0.88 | 47.4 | 47.6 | 46.3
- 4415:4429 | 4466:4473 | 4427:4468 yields 0.78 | 45.4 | 44.9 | 46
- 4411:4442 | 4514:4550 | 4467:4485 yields -0.23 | 45.6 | 46.6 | 46.6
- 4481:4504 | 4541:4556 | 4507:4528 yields -0.41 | 47.8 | 48.2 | 46.6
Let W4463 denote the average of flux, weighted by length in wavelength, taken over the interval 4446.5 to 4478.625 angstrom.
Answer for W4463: 45.2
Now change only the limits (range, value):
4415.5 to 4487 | 45.5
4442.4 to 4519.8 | 46.8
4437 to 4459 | 45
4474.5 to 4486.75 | 47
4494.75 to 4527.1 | 48.6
